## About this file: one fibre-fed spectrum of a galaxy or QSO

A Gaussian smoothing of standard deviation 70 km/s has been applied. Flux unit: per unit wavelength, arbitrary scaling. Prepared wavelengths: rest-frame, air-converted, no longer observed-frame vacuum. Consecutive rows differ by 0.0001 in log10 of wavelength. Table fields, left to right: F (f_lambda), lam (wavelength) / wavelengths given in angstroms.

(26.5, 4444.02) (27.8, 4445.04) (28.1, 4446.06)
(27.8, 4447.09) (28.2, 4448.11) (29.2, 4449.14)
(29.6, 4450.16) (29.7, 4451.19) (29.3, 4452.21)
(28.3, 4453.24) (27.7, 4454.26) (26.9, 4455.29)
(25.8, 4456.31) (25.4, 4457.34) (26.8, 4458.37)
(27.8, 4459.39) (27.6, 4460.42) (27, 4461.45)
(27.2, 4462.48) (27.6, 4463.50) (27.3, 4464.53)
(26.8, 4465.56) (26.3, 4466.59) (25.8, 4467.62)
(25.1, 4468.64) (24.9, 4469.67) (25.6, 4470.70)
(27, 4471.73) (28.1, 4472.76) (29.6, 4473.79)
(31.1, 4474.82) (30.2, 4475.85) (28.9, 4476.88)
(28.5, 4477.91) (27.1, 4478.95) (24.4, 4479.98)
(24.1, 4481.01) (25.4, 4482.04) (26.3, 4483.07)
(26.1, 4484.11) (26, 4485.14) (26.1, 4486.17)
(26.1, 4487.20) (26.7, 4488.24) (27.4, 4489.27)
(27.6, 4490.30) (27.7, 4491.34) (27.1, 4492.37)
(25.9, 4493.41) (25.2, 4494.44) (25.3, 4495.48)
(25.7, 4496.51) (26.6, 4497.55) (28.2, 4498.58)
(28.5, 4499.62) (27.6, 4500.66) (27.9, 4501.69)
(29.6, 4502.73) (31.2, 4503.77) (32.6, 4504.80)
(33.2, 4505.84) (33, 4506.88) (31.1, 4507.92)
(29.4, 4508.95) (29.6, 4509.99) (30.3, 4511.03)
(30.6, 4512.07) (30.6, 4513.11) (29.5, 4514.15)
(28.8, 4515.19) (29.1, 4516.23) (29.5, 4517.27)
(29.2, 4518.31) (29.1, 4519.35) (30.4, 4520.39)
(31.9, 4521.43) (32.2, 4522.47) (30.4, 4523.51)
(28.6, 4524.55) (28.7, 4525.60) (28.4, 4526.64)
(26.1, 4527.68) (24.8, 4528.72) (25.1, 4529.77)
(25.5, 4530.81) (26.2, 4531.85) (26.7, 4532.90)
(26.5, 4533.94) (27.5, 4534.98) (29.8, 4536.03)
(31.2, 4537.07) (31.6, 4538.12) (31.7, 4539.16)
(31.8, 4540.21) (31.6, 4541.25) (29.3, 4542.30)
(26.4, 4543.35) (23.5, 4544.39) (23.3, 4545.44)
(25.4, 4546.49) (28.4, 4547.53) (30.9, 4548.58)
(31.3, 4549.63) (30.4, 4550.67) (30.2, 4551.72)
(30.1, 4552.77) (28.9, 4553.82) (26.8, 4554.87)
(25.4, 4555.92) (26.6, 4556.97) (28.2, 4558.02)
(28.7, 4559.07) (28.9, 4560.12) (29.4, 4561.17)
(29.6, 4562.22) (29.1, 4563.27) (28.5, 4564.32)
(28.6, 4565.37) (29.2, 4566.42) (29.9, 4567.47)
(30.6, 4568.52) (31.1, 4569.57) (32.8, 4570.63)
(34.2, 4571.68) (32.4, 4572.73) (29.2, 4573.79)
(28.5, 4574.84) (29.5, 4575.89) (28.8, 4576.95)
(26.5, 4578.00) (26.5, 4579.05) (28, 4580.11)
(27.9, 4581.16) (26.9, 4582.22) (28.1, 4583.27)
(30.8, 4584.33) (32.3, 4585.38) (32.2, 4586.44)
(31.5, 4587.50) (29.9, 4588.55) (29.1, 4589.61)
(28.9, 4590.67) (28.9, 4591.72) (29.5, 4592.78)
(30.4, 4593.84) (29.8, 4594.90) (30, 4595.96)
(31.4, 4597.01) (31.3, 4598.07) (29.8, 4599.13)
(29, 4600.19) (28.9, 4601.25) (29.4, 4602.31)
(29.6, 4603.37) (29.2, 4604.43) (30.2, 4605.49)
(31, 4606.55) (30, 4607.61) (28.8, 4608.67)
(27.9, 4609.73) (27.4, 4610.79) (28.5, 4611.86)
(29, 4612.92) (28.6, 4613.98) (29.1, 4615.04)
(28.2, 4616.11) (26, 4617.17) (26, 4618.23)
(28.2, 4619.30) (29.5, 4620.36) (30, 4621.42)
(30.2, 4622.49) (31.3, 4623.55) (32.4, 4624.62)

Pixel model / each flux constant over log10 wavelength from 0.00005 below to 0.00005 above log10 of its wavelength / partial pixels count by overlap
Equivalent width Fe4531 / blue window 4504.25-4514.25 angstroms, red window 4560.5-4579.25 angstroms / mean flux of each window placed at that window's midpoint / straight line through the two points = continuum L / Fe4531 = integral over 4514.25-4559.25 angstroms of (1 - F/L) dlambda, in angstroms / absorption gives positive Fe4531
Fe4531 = 2.9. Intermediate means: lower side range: 31.1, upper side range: 29.8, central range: 28.5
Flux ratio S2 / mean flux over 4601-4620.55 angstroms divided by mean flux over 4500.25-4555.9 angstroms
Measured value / 0.99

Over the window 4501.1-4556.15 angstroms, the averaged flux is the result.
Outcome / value 29.1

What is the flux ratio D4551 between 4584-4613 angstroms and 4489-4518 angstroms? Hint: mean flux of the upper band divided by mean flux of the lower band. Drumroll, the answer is 1.0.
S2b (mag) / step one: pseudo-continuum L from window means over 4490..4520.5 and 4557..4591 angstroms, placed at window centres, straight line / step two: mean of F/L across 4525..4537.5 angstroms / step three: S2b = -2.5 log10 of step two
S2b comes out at 0.08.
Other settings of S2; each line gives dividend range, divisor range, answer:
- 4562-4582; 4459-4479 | 1.07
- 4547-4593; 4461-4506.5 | 1.07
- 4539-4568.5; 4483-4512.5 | 1.01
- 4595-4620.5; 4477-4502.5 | 1.09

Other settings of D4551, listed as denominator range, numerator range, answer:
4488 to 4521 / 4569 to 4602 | 1.03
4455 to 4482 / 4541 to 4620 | 1.08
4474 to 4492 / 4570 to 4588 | 1.10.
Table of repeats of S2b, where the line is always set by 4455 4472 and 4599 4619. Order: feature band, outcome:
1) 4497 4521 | -0.10 mag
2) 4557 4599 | -0.05 mag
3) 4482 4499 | 0.02 mag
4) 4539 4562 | -0.02 mag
